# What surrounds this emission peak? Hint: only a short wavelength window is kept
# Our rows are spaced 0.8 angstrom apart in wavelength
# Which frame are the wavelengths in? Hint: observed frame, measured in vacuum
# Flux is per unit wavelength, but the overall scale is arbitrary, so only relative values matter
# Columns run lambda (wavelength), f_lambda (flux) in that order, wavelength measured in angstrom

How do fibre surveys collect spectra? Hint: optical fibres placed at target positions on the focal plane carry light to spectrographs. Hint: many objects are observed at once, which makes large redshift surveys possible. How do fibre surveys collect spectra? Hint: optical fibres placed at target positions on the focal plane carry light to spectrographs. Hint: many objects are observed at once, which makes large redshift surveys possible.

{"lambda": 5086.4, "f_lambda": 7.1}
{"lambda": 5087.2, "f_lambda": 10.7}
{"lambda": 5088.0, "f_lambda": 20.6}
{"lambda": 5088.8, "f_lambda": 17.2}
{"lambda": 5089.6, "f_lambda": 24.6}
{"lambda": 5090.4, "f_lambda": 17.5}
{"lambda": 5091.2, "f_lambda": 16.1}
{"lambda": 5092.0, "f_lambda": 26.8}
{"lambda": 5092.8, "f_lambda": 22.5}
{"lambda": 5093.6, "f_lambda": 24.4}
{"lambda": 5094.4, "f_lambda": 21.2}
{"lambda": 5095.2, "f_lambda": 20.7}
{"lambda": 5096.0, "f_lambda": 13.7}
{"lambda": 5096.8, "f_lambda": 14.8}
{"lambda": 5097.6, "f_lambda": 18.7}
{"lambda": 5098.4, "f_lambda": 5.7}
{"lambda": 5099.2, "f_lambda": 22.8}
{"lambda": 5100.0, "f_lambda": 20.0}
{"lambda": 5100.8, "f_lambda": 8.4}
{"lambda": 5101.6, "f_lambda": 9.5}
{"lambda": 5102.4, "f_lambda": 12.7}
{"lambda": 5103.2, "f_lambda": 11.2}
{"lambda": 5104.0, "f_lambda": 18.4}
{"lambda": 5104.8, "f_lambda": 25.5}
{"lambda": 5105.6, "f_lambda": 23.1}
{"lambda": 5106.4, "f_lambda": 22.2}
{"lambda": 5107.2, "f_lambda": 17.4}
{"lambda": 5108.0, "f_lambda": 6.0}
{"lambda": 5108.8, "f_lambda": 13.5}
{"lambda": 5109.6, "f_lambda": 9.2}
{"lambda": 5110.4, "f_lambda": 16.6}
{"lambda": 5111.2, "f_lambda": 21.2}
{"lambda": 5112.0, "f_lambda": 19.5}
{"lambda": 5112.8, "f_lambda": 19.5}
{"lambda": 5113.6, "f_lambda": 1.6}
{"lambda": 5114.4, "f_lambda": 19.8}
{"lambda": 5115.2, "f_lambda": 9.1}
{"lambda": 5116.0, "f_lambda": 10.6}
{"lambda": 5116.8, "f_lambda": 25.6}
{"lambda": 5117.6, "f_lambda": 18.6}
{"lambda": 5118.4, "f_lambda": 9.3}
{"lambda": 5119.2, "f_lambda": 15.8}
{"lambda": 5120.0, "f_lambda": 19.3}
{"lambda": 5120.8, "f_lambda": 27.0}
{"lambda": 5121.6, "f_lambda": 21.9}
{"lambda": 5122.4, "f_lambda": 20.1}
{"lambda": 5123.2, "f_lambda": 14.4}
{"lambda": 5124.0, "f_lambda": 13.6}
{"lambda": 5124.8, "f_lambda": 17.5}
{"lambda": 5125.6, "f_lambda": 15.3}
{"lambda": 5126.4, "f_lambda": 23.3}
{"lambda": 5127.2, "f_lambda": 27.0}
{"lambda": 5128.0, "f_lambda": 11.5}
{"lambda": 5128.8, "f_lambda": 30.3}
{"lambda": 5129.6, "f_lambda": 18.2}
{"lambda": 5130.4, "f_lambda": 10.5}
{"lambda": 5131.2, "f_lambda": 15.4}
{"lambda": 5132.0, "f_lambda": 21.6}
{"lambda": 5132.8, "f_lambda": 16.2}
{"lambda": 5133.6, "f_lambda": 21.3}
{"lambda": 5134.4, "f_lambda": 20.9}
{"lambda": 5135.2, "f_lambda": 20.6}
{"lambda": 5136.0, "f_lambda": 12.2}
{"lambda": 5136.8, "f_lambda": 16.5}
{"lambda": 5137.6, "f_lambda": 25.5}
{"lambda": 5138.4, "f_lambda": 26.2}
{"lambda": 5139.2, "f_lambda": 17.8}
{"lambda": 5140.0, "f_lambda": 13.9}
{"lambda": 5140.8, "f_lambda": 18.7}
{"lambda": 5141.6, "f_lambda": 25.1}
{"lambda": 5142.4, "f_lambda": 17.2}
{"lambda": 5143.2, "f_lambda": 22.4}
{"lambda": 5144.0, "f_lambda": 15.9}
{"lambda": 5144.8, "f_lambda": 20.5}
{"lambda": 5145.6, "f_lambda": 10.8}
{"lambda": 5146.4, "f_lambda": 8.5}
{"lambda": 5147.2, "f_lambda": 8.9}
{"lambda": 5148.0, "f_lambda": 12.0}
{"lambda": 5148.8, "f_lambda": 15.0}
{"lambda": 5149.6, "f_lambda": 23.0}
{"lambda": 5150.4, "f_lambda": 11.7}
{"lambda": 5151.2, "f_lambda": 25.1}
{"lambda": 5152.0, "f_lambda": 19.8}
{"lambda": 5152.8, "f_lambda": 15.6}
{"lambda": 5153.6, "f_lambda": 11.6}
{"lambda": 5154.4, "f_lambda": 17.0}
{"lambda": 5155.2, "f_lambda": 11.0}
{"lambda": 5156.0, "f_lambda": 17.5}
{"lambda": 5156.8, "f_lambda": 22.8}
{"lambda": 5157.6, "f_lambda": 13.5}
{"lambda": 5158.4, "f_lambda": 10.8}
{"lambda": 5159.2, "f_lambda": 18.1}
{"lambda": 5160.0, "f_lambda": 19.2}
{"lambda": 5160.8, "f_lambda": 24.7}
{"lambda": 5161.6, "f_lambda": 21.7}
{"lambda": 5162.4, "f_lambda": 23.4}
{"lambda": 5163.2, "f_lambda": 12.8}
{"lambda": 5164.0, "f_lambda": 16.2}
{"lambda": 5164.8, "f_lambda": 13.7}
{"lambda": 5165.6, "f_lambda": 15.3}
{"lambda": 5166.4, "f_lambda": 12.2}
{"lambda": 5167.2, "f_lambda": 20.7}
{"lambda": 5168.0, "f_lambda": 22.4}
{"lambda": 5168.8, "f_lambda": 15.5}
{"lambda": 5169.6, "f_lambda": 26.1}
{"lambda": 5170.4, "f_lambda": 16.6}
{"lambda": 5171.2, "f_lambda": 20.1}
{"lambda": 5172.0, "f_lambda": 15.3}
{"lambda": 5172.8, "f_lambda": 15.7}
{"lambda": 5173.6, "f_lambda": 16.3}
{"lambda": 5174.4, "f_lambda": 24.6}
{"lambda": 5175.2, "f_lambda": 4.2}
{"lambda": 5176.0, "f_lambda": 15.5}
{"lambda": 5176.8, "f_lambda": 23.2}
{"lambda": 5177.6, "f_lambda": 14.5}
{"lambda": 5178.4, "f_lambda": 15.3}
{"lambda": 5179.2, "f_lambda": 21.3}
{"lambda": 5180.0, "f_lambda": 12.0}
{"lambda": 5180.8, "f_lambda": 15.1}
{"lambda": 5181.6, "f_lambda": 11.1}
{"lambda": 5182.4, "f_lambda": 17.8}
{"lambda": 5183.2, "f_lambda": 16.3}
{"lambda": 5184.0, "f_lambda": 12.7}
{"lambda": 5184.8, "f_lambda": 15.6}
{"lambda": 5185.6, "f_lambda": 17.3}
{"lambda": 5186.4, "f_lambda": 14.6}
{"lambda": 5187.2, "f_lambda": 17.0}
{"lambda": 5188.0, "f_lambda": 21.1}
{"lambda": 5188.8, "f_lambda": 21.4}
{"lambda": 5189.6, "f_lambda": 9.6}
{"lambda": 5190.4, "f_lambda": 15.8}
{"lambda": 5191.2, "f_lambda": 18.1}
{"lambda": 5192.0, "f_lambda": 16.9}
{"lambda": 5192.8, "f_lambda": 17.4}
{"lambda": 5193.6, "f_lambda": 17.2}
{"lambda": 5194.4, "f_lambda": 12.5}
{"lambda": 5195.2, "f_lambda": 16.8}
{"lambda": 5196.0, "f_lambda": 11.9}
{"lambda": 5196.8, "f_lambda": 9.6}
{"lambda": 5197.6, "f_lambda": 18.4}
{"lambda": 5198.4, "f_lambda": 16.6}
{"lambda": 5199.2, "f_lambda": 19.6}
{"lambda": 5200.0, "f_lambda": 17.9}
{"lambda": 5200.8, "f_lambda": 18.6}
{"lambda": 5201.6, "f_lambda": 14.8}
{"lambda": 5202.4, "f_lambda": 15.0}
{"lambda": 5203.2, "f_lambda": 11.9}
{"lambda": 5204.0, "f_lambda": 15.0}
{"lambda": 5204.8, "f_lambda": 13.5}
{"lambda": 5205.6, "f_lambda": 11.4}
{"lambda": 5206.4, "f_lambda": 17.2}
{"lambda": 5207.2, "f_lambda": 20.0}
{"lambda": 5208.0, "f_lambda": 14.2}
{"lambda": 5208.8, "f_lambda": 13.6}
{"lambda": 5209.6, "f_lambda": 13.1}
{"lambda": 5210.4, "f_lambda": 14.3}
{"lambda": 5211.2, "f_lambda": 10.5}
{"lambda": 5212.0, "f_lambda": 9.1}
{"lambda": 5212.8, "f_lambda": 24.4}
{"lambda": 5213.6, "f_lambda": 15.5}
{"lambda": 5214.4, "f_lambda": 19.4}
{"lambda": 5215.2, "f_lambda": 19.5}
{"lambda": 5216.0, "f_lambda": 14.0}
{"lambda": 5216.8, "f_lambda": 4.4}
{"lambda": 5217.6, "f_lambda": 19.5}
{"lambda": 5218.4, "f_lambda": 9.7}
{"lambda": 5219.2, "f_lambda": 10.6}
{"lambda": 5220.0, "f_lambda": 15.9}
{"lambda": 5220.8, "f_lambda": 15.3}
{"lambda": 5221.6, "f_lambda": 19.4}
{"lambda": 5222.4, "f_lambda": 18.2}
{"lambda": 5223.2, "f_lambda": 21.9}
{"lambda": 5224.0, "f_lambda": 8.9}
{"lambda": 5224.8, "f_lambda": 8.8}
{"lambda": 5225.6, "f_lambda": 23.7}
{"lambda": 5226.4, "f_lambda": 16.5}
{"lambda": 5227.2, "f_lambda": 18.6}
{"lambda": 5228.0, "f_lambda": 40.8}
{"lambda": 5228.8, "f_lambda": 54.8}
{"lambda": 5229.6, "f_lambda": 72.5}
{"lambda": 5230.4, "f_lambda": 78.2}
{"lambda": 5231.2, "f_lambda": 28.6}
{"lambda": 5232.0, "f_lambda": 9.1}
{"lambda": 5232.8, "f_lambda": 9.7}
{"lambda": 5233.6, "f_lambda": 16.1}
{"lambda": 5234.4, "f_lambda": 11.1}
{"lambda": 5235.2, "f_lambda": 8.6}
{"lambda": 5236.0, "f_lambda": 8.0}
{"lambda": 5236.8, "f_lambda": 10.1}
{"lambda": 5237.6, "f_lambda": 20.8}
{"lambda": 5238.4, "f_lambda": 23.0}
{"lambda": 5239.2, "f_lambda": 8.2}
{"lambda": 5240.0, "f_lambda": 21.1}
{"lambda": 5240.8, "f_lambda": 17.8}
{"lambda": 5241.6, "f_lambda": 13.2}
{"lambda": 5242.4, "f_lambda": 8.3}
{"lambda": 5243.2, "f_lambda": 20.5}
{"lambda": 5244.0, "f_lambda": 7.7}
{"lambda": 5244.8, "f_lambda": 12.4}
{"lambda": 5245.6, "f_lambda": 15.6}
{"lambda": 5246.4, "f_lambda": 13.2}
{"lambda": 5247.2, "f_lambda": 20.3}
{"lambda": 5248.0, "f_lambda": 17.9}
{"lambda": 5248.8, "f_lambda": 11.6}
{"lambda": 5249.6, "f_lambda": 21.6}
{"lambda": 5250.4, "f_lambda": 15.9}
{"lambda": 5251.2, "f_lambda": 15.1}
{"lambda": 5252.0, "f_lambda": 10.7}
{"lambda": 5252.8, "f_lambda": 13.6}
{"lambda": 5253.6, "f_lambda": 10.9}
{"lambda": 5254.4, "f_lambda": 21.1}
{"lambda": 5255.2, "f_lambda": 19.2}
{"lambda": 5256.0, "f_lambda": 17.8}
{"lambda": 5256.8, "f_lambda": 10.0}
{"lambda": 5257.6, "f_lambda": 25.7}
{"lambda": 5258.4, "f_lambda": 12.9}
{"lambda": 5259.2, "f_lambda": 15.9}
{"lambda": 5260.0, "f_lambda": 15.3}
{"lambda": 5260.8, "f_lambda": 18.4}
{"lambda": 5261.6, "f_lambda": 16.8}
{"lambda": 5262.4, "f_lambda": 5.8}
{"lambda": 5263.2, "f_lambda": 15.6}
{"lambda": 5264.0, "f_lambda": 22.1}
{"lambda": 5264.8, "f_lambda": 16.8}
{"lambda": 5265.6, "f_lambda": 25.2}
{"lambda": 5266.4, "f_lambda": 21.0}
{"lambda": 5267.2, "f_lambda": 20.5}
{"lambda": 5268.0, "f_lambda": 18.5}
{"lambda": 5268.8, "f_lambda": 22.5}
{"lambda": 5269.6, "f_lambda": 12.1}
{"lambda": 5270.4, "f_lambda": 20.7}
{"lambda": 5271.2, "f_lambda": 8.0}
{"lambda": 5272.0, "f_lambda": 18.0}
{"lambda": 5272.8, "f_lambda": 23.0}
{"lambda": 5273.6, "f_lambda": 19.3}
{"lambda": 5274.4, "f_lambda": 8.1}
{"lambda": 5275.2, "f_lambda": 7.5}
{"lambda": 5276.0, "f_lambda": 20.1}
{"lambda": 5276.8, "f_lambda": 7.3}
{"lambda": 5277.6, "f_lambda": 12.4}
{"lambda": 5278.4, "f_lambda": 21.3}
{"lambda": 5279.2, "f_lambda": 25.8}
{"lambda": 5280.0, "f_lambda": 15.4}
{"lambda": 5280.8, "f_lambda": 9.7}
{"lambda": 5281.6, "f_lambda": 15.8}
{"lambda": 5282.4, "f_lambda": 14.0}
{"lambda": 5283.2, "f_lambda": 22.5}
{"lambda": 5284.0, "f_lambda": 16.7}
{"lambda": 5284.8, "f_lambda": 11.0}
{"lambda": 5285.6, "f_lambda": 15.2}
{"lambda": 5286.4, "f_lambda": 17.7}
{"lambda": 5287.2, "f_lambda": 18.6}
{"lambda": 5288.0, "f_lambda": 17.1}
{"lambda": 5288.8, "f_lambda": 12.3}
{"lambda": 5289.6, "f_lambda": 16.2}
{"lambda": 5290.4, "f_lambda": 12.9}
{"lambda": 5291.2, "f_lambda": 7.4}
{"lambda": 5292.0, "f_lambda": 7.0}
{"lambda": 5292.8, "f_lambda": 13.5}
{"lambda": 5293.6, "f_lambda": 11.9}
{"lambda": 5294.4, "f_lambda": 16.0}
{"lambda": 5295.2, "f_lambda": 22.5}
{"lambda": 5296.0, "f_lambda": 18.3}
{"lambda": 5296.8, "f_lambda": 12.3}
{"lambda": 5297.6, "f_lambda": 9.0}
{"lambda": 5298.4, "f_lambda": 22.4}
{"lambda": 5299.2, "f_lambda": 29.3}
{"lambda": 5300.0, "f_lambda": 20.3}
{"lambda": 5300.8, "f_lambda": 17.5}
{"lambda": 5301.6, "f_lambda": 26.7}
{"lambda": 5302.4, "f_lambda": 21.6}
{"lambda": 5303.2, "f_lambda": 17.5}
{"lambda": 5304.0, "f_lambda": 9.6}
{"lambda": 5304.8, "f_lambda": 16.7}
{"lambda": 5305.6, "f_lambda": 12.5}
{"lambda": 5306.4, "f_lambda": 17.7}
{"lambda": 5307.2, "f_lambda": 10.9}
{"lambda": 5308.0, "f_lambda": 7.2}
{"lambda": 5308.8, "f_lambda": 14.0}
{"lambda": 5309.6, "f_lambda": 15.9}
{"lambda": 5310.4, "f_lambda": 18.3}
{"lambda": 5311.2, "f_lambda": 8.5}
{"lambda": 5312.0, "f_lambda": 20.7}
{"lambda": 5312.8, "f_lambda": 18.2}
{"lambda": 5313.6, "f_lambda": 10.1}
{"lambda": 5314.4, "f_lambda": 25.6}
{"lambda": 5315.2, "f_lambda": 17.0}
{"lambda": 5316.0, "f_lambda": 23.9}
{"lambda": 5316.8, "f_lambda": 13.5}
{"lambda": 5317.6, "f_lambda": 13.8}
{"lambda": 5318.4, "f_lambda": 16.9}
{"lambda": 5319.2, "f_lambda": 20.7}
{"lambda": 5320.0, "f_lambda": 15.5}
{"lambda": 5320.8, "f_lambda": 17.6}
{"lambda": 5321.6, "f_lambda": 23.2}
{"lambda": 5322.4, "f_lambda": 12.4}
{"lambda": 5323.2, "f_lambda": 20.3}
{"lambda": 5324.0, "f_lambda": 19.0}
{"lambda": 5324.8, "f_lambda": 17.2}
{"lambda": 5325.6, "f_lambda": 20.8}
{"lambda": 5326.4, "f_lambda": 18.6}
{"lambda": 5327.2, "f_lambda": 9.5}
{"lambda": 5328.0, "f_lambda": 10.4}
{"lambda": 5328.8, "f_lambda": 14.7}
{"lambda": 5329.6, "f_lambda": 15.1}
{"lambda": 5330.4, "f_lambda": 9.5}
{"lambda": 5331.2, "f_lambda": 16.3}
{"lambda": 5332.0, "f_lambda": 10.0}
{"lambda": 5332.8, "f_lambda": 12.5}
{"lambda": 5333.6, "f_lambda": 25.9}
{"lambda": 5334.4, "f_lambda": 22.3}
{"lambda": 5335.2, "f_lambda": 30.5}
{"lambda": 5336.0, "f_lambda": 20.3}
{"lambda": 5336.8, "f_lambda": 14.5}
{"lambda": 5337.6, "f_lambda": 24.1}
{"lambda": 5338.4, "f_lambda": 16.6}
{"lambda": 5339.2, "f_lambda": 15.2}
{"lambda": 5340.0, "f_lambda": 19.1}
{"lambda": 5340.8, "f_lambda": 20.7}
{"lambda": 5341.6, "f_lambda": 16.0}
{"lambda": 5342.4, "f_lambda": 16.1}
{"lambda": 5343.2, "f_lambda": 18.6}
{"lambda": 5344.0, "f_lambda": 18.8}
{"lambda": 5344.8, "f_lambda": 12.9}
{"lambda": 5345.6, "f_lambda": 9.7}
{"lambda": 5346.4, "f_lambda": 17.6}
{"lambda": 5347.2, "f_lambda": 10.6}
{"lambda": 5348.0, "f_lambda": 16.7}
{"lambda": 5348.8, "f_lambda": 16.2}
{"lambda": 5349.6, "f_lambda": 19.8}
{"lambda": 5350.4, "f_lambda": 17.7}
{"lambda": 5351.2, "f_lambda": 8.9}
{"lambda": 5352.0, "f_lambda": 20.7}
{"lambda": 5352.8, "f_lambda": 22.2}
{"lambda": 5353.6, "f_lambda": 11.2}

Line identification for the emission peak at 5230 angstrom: H-beta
